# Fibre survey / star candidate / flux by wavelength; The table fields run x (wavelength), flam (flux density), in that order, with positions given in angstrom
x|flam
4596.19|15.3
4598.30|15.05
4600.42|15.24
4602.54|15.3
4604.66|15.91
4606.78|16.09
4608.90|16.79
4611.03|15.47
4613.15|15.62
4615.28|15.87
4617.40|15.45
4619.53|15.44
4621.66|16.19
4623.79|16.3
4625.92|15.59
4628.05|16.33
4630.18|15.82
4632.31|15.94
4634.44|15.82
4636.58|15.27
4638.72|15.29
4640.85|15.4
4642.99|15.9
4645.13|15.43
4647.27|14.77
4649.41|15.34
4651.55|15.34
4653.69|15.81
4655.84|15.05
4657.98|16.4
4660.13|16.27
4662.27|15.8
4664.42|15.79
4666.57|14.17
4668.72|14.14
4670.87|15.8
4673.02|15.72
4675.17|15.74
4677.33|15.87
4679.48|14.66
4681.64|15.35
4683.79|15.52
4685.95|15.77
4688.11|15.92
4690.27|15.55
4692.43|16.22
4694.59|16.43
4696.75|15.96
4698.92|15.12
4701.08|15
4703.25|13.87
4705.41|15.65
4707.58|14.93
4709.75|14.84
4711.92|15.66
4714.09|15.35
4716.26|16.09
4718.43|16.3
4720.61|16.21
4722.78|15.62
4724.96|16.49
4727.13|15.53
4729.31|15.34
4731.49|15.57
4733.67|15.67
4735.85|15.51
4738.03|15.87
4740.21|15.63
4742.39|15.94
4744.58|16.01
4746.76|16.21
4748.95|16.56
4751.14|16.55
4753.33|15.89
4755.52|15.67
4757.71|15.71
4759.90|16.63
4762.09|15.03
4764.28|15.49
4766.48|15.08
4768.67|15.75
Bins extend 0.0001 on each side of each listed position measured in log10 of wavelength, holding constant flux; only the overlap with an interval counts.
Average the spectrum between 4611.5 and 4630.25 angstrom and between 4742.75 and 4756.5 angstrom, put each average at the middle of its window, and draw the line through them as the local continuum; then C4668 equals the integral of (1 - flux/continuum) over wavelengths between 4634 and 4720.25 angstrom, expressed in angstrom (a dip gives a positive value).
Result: 2.6 angstrom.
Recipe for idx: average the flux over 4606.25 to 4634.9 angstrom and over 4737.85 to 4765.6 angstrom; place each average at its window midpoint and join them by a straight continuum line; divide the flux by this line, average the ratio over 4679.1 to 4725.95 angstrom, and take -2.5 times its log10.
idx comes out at 0.02 mag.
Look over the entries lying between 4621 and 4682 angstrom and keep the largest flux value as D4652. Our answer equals 16.4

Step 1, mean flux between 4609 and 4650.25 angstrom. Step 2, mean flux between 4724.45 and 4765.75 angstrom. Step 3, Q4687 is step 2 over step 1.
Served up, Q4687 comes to 1.01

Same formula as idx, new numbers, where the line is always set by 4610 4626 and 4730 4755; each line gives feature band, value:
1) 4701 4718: 0.05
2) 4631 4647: 0.02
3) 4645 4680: 0.03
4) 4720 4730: 0.00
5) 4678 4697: 0.01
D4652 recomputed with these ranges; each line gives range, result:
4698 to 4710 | 15.65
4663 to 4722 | 16.43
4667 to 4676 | 15.8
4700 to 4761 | 16.63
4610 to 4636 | 16.33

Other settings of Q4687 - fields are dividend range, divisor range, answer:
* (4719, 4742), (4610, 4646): 1.00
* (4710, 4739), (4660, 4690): 1.02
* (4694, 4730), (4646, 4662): 1.00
